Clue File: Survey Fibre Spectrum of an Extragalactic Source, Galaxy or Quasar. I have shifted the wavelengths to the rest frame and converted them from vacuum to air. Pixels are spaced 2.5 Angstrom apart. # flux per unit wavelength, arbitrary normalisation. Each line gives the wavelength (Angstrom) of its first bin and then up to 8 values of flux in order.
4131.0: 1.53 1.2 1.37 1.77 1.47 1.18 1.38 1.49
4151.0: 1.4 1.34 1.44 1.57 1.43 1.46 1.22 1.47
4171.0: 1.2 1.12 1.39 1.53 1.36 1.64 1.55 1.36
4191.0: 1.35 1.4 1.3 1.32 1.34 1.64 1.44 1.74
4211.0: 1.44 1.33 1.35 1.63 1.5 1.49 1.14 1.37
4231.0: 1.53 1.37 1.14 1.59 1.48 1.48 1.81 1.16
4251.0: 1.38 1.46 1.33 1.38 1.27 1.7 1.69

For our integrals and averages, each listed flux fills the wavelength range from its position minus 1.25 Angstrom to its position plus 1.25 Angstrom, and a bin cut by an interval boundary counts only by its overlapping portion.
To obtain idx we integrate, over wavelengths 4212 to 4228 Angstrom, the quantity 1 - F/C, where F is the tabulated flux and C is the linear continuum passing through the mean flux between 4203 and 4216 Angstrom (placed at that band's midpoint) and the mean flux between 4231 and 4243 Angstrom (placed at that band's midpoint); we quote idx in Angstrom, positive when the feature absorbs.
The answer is 0.6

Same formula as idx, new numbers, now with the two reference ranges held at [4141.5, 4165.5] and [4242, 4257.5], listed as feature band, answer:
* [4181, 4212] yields -0.80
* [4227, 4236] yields 0.34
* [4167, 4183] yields 0.63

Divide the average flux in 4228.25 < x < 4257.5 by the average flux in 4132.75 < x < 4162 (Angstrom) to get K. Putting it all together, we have 1.0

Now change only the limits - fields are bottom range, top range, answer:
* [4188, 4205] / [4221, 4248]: 1.03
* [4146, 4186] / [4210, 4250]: 1.01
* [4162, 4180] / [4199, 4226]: 1.09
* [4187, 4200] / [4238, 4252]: 1.10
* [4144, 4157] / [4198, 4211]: 1.07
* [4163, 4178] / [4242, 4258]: 1.09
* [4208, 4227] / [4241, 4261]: 0.98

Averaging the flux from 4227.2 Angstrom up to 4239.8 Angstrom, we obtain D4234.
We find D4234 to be 1.4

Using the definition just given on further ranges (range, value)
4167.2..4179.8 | 1.34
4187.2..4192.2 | 1.36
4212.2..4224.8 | 1.46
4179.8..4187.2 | 1.52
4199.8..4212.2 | 1.52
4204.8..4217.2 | 1.46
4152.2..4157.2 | 1.39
